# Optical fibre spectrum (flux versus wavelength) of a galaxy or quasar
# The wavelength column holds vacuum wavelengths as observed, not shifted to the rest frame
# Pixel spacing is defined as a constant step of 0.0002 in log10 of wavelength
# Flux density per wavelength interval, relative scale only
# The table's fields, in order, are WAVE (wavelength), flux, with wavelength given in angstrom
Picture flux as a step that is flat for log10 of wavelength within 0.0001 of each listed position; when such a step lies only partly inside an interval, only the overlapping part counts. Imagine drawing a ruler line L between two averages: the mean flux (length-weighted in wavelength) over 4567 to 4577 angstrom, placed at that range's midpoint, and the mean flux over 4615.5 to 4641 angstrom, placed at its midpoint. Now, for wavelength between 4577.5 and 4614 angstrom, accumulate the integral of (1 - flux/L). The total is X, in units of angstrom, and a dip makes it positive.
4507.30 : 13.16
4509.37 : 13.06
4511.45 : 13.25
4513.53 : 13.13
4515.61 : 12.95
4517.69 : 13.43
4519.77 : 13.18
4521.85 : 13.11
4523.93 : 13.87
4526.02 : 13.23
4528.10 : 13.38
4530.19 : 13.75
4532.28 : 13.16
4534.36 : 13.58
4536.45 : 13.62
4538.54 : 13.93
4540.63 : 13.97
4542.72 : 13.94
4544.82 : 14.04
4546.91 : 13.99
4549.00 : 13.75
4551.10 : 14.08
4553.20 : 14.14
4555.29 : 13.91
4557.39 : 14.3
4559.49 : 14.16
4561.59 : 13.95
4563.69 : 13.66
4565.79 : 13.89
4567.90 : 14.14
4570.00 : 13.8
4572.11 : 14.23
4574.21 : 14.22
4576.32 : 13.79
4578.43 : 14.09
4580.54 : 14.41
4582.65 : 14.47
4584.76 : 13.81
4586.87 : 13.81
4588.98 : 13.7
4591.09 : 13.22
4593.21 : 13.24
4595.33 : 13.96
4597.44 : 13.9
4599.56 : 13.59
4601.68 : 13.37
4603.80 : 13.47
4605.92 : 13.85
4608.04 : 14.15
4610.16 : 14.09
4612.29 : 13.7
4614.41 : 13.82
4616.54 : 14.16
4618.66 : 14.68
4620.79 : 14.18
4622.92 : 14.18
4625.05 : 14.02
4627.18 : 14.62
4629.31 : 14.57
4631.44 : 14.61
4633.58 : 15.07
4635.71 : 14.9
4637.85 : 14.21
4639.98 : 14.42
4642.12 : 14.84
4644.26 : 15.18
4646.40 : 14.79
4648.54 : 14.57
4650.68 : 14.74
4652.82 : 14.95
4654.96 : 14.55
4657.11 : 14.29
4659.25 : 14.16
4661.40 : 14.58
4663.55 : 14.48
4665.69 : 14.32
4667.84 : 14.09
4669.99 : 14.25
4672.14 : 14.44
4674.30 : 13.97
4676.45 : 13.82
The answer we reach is 1.06 angstrom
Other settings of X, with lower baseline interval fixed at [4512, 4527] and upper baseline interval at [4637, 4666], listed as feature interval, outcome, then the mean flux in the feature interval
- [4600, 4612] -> 0.3 angstrom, 13.8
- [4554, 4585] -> -0.7 angstrom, 14.1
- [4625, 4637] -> -0.2 angstrom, 14.7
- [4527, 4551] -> -0.5 angstrom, 13.8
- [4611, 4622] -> 0.1 angstrom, 14.1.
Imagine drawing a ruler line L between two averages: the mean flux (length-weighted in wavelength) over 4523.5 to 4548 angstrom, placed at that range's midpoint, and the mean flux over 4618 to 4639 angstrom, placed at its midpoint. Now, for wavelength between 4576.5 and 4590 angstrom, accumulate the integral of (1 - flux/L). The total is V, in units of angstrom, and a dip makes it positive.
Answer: 0.1 angstrom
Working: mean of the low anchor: 13.7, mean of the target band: 14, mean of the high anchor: 14.5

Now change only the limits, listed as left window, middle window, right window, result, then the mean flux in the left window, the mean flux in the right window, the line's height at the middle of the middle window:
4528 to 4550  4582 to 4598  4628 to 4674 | 0.4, 13.8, 14.6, 14.1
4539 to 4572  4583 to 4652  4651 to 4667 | 0.5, 14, 14.5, 14.3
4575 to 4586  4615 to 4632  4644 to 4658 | 0.1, 14.1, 14.7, 14.5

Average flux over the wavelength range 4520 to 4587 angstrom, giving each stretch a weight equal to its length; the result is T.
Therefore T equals 13.9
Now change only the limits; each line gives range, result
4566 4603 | 13.9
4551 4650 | 14.1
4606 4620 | 14.1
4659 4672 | 14.3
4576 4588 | 14.1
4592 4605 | 13.6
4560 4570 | 13.9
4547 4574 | 14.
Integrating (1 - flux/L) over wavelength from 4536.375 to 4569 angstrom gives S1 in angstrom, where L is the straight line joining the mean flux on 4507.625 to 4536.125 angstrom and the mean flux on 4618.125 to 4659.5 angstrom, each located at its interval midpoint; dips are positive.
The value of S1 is -0.8 angstrom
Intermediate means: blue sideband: 13.3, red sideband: 14.6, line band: 14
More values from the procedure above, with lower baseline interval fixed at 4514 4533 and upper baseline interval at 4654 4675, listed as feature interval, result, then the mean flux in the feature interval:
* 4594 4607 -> 0.2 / 13.7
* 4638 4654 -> -0.6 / 14.8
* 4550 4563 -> -0.5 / 14.1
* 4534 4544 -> -0.3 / 13.8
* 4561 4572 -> -0.2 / 13.9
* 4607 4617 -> 0.0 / 14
